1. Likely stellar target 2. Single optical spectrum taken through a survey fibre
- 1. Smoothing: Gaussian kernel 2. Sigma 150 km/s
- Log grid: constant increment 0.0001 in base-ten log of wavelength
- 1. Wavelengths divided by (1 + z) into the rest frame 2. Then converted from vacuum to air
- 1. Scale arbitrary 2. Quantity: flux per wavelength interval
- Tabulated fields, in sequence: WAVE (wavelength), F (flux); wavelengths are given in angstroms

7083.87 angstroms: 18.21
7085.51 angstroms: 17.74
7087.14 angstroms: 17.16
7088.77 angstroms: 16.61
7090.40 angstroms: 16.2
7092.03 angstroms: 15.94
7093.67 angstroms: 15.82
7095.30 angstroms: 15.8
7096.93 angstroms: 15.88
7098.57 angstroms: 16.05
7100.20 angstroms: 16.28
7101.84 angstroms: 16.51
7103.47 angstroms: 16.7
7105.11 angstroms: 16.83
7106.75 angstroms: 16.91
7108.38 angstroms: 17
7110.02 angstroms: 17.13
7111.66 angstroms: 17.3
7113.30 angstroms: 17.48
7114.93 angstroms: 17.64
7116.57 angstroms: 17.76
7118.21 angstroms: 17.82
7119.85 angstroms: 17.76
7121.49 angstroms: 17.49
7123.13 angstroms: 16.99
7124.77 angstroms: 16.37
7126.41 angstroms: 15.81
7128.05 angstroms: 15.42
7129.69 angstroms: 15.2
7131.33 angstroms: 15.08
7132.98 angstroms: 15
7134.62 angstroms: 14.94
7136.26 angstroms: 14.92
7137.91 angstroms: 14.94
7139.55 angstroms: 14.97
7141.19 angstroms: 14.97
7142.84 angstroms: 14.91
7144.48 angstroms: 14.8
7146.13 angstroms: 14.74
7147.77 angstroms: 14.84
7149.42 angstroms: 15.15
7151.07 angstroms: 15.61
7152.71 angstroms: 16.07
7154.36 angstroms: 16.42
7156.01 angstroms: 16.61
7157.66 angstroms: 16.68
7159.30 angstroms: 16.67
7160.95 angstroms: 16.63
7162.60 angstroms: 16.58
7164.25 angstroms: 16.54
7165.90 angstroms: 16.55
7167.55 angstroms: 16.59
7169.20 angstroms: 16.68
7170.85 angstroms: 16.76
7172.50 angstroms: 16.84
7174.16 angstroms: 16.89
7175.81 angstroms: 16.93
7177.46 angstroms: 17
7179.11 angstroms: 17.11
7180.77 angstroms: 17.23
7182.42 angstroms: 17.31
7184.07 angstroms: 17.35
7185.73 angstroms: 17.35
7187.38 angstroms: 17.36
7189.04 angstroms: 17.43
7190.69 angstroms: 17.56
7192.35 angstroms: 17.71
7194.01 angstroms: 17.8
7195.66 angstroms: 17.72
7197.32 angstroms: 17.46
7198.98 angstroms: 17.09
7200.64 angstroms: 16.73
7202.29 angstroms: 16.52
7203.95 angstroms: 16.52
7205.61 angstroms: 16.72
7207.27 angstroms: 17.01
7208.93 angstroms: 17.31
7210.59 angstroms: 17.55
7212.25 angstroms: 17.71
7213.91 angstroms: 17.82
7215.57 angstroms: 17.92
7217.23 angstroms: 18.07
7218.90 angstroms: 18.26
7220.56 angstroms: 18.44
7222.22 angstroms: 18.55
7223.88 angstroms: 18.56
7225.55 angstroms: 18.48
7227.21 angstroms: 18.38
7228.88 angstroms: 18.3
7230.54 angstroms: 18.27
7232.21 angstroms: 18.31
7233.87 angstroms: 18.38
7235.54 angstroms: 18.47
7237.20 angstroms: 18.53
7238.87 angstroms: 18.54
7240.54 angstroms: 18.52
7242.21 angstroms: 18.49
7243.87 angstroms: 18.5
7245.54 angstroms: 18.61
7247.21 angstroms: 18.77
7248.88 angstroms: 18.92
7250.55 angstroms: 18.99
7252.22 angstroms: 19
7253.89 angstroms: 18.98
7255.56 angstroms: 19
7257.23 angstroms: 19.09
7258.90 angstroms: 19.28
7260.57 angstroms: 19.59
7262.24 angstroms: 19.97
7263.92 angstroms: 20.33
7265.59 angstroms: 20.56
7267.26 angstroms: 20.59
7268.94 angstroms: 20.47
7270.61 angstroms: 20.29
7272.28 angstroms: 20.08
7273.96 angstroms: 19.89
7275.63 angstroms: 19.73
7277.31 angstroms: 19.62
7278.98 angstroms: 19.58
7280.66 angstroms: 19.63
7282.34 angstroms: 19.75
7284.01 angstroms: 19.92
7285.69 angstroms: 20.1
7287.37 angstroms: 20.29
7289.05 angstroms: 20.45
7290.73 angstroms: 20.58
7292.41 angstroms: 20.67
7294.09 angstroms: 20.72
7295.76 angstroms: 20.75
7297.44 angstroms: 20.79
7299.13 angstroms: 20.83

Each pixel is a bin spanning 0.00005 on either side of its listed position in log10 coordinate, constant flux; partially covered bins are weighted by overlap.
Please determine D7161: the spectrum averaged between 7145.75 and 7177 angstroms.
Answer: 16.3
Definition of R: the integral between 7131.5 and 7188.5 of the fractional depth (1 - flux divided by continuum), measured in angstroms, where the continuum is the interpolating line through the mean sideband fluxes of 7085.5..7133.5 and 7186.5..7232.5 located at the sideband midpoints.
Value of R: 3.3 angstroms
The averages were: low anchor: 16.6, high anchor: 17.7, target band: 16.2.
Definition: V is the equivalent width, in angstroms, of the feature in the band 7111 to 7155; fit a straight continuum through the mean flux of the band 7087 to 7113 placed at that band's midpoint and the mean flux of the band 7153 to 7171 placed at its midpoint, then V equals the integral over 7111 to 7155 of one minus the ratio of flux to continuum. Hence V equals 1.6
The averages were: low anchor 16.5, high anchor 16.6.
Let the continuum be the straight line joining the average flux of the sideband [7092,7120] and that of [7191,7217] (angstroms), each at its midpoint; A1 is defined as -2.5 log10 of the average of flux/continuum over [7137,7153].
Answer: 0.132 mag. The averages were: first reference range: 16.8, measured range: 15.1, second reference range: 17.3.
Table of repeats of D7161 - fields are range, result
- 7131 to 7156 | 15.2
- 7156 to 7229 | 17.3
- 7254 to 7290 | 19.9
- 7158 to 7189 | 16.9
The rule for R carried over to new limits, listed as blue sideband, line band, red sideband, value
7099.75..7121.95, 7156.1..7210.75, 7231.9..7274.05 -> 3.64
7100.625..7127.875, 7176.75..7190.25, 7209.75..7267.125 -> 0.52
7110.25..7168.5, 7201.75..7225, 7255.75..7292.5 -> 0.74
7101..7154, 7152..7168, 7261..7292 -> 0.41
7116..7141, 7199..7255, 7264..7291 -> 1.77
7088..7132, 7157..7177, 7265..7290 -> 1.21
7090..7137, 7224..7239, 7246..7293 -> 0.43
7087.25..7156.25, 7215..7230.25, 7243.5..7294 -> 0.22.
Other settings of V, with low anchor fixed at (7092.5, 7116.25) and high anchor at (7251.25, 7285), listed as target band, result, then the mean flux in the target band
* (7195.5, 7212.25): 1.3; 17.1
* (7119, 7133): 0.7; 16.2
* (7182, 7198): 0.7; 17.5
